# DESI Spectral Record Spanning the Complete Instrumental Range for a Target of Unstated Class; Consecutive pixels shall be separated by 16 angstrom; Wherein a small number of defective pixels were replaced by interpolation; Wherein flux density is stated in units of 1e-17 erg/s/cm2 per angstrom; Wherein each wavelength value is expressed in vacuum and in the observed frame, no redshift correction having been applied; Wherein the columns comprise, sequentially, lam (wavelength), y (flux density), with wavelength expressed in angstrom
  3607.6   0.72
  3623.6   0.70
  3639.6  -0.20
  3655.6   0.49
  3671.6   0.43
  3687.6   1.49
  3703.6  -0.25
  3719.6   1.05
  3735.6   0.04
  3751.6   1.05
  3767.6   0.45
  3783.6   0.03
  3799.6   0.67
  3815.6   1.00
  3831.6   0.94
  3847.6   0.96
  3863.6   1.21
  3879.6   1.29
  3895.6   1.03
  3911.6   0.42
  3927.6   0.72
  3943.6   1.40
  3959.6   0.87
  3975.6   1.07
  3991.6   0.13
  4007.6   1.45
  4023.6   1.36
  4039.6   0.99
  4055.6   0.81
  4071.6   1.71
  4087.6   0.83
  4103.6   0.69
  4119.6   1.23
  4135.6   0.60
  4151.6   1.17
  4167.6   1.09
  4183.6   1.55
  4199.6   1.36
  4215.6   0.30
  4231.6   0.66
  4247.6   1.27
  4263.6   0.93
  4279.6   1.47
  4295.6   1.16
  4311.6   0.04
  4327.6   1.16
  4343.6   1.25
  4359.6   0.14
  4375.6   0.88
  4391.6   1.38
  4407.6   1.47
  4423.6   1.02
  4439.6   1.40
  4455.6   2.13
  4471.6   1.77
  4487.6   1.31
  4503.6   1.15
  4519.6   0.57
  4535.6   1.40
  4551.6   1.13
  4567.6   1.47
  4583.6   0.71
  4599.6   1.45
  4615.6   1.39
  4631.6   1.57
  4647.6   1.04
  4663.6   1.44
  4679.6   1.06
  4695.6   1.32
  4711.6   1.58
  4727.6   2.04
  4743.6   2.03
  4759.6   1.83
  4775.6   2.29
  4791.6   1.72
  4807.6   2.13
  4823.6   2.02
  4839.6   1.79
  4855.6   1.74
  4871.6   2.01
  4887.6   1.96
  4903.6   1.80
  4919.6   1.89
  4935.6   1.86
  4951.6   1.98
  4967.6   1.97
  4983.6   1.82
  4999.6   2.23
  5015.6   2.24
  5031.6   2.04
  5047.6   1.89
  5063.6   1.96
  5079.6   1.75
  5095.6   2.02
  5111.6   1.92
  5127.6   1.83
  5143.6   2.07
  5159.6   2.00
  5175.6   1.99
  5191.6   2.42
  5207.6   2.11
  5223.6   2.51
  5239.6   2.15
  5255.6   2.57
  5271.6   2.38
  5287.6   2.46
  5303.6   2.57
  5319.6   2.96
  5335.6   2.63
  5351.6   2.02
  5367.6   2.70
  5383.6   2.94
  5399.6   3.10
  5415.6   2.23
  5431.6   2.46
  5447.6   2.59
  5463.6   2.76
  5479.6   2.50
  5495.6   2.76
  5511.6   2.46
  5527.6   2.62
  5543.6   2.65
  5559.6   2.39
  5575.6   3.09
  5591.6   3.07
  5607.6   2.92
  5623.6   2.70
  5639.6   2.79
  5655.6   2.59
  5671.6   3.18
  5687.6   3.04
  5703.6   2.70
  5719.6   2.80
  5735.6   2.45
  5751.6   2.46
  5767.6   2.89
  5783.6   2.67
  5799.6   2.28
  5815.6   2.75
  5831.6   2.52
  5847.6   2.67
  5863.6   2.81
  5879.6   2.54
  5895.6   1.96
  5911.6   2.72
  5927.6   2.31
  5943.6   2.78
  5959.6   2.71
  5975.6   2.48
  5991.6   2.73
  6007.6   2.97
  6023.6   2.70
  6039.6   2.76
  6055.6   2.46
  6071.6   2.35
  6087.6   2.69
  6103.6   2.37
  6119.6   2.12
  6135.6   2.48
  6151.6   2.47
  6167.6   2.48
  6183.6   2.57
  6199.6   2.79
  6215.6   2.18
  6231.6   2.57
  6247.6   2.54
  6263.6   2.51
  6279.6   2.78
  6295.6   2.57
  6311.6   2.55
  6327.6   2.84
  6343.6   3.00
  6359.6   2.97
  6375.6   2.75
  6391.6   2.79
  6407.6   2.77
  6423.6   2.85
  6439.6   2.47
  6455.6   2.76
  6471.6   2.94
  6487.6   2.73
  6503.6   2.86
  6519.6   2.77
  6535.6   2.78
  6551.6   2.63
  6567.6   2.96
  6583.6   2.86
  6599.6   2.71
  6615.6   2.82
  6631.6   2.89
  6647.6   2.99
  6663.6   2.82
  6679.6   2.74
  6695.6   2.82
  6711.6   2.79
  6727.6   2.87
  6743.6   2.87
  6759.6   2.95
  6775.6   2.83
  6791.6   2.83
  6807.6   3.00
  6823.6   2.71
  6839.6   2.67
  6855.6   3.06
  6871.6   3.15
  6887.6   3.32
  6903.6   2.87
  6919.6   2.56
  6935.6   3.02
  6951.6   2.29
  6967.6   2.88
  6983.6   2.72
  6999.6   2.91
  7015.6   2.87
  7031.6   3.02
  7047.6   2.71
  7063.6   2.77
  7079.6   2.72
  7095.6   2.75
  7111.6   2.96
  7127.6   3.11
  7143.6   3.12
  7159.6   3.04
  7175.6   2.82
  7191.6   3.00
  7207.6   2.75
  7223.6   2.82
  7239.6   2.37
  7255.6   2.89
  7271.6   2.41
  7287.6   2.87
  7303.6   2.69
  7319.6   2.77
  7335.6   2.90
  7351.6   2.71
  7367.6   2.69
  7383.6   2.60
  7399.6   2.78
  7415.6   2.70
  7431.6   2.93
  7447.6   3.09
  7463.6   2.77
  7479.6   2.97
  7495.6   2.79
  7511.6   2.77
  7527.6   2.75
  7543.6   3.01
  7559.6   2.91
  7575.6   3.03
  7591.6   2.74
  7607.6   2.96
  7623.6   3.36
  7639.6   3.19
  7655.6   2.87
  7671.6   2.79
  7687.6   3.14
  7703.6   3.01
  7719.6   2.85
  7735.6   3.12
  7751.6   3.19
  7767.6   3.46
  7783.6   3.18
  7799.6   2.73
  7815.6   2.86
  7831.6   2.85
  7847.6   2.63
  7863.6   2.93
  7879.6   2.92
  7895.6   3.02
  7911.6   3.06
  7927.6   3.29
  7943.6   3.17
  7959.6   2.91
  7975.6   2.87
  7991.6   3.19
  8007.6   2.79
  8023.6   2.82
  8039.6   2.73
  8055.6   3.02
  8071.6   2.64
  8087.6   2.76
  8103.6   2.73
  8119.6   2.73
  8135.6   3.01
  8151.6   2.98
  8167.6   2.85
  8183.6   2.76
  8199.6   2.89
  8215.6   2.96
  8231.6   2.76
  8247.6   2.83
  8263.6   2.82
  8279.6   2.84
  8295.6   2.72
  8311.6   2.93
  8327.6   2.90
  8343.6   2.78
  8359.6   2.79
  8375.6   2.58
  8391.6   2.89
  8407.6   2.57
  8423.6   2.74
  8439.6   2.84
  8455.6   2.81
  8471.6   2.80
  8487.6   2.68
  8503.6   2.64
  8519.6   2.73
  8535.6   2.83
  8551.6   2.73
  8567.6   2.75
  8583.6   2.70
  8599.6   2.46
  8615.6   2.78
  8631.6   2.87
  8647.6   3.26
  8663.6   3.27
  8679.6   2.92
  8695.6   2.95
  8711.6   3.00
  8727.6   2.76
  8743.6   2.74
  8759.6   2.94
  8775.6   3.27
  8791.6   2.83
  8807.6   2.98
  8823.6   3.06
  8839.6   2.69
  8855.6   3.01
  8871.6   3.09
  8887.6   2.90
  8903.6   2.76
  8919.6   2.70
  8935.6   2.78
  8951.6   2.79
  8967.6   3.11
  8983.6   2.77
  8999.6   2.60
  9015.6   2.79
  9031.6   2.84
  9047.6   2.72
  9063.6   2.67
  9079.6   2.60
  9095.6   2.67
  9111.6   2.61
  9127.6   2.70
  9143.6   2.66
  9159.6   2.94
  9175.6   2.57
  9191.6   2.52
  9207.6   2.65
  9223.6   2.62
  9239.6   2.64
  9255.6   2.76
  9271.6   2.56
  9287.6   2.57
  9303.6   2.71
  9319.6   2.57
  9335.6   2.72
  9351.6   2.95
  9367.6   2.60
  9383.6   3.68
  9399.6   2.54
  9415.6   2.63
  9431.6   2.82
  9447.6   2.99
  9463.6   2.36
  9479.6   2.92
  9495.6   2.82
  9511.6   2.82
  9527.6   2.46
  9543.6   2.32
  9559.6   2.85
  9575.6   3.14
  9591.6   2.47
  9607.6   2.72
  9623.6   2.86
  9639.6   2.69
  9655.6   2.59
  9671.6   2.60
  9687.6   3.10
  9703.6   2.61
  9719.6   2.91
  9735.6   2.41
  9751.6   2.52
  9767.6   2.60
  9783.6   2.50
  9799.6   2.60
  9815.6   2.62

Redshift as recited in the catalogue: 0.18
